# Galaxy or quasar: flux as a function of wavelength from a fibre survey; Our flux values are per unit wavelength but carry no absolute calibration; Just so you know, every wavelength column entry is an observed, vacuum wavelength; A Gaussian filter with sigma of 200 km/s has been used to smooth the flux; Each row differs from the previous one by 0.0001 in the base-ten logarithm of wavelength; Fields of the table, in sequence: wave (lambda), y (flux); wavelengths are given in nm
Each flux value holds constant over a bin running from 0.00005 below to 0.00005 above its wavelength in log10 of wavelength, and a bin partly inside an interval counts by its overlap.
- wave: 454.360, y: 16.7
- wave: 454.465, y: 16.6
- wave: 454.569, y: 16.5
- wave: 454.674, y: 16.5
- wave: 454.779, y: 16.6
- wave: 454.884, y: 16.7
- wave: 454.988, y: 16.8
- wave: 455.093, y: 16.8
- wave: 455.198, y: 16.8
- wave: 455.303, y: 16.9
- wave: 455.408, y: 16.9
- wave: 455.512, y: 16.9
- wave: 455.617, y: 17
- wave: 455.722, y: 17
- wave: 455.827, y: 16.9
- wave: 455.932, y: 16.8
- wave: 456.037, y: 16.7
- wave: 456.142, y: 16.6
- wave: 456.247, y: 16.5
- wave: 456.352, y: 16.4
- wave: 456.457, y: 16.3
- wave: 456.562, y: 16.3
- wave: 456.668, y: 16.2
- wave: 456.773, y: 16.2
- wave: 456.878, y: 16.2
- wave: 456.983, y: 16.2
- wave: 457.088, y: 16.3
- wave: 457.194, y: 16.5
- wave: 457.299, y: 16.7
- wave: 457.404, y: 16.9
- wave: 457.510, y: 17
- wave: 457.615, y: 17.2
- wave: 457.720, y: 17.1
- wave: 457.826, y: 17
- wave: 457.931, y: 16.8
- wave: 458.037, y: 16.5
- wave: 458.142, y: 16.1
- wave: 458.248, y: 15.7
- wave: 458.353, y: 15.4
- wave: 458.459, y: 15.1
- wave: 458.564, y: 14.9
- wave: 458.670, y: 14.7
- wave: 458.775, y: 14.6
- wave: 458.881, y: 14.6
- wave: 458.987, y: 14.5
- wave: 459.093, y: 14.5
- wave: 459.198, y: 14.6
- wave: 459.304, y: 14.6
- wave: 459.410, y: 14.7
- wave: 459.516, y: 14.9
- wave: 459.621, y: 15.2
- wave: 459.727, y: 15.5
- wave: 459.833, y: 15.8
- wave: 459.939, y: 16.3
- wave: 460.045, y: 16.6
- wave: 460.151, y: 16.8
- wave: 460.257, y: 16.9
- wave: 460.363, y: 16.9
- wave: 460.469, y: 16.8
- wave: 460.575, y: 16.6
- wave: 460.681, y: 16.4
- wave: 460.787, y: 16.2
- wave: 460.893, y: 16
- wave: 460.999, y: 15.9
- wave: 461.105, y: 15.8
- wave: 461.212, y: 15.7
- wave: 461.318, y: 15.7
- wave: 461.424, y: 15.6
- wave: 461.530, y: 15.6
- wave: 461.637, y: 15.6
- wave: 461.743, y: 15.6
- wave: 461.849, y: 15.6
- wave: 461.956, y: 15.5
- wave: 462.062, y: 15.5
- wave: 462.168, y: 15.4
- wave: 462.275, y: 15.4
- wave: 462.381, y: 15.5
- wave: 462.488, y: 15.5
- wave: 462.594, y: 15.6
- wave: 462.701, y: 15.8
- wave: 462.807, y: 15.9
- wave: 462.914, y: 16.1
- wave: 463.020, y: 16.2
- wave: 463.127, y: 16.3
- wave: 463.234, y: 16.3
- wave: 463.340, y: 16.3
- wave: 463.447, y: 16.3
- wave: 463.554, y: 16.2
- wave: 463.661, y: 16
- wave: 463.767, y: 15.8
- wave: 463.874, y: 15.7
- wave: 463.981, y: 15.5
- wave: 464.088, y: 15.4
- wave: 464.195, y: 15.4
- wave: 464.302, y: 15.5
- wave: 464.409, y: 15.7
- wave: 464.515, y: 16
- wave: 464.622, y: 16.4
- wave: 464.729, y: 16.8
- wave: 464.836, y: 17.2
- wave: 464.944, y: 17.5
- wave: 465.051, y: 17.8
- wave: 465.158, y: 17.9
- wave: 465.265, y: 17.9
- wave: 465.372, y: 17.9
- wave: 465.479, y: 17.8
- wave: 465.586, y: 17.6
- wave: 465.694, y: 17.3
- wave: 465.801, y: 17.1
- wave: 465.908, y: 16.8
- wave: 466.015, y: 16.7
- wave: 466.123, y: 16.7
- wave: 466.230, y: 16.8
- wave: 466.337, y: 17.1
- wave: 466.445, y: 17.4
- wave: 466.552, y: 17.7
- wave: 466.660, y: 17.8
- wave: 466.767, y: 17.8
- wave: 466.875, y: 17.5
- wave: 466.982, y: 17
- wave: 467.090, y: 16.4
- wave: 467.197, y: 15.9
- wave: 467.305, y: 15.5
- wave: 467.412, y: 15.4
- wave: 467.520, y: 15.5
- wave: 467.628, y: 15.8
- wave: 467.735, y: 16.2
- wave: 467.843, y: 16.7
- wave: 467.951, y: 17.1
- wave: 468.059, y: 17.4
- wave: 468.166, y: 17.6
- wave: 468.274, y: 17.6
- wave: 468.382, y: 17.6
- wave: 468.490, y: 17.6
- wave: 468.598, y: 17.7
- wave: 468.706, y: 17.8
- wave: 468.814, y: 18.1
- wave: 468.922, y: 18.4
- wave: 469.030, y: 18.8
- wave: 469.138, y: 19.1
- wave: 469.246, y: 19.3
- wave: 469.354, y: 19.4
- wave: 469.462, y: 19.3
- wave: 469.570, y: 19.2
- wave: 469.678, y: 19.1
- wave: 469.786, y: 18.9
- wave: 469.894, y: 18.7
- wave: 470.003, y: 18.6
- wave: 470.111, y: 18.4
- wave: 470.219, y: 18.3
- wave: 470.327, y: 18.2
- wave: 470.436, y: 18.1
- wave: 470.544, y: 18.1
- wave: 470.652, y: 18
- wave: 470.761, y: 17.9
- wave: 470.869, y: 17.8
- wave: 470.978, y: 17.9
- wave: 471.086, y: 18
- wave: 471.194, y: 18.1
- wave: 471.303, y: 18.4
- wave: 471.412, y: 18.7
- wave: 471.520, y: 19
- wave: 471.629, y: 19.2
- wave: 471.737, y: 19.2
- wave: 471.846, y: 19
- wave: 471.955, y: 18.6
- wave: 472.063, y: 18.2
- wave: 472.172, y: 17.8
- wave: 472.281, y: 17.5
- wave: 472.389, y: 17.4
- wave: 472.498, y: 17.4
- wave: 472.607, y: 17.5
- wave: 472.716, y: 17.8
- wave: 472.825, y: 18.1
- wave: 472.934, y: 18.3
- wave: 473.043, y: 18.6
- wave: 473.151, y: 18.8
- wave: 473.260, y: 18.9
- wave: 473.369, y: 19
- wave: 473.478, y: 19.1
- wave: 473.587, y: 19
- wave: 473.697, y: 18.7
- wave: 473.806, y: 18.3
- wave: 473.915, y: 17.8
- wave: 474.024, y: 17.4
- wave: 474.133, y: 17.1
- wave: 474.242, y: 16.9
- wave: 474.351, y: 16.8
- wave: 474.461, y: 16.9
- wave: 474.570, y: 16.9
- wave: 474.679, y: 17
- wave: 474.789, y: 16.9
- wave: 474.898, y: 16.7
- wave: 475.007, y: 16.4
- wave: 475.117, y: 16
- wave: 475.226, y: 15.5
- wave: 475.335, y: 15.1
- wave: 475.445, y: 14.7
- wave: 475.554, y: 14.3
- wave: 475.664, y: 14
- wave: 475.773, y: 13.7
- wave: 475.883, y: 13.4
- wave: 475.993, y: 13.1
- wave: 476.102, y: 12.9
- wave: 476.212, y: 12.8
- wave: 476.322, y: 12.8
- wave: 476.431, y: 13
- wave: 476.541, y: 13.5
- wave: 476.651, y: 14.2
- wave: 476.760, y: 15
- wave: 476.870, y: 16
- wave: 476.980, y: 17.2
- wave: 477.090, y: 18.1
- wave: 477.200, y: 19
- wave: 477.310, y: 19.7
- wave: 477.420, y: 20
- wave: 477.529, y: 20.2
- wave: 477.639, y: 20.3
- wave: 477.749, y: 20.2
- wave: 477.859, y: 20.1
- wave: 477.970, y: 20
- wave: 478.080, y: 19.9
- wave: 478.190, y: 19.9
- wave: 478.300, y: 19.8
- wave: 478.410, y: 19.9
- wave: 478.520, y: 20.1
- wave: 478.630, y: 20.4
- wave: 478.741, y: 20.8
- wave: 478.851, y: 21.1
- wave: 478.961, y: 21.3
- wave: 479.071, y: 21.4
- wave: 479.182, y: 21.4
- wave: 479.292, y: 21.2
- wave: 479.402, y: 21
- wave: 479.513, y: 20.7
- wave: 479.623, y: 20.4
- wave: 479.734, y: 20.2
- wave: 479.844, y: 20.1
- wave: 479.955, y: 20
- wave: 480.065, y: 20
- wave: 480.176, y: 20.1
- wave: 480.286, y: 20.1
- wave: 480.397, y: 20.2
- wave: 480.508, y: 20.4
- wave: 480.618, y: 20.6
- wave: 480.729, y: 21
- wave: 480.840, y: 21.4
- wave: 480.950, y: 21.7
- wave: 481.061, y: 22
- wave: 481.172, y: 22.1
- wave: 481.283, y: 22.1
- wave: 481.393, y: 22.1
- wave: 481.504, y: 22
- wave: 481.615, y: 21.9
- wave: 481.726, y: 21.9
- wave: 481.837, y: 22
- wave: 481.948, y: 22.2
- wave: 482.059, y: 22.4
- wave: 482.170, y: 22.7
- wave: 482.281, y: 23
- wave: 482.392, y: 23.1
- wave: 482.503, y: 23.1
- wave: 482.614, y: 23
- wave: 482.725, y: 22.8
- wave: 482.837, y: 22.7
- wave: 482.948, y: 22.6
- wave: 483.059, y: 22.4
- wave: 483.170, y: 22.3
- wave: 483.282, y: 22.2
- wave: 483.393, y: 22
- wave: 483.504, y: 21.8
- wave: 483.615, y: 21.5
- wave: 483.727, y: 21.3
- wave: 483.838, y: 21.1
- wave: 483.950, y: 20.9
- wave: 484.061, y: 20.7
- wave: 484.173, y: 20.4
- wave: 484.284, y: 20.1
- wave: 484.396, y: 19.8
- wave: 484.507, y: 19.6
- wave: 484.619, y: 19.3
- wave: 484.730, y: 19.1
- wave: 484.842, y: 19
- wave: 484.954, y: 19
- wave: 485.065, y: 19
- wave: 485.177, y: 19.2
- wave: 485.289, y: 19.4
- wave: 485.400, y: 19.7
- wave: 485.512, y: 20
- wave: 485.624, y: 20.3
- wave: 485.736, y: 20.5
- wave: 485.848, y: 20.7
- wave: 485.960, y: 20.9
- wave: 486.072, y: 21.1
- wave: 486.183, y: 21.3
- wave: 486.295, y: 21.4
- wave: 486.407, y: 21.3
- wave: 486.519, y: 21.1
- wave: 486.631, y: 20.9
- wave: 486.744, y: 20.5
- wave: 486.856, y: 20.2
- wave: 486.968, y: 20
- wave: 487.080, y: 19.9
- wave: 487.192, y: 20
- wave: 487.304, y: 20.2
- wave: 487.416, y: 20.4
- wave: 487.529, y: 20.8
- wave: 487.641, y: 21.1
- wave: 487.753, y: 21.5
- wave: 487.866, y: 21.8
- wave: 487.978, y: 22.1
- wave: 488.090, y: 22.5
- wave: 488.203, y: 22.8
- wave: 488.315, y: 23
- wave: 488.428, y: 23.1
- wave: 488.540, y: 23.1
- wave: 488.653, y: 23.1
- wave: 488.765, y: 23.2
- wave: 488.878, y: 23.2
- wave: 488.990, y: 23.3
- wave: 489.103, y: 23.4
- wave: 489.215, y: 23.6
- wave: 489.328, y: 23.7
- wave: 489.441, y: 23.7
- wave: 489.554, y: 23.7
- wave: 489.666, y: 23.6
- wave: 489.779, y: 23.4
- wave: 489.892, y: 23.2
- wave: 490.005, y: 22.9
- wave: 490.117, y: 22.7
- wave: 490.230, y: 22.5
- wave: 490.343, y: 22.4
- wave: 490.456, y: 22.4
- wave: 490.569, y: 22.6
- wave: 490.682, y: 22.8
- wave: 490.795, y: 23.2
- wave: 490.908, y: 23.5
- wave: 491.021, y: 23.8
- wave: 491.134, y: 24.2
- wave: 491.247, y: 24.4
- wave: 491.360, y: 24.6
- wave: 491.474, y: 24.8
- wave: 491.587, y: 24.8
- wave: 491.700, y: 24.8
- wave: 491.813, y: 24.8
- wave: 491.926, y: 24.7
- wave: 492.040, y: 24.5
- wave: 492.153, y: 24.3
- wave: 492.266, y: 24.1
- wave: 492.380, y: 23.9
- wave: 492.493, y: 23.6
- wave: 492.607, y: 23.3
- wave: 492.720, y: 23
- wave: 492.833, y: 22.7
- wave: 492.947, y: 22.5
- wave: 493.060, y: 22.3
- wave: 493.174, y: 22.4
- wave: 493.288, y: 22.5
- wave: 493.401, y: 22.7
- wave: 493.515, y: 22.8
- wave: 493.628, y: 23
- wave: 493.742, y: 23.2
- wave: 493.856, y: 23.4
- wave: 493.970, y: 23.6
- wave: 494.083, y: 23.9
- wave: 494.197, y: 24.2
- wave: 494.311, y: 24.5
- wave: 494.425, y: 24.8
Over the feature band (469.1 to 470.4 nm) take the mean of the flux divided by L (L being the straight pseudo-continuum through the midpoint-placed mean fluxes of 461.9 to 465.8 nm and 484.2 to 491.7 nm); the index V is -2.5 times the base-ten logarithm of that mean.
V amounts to -0.07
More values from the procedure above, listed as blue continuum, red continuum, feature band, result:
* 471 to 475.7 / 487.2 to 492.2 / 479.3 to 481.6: -0.05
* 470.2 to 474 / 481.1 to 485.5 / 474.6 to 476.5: 0.30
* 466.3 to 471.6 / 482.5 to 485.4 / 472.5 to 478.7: 0.12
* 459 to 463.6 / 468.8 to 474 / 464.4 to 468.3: 0.01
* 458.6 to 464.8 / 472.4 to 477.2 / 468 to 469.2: -0.12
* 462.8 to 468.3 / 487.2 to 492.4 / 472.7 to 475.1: 0.07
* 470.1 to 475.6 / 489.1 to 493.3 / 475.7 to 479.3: 0.08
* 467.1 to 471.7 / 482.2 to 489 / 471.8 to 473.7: 0.02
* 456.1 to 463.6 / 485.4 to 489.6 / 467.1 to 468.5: 0.06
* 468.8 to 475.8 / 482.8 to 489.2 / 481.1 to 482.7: -0.12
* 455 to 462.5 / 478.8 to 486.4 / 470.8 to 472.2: 0.02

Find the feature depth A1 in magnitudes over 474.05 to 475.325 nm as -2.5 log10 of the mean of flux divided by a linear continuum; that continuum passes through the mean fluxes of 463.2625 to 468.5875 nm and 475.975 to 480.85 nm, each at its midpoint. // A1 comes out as 0.10 mag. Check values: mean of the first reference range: 16.8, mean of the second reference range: 18.9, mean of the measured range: 16.6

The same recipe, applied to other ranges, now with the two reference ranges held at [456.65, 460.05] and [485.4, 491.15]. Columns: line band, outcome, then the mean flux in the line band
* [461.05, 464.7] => 0.063 mag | 15.8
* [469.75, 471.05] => 0.004 mag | 18.2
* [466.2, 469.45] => 0.025 mag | 17.4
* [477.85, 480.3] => -0.017 mag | 20.4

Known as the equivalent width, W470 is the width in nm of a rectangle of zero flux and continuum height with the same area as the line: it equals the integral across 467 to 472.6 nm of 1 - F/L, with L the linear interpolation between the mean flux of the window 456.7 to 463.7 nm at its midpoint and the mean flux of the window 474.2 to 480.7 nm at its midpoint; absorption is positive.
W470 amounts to -0.28 nm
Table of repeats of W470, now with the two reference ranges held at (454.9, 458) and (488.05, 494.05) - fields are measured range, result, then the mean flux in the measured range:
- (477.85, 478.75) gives 0.04 nm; 20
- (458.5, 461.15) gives 0.27 nm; 15.6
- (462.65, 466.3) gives 0.34 nm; 16.6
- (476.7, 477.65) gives 0.11 nm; 18.3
